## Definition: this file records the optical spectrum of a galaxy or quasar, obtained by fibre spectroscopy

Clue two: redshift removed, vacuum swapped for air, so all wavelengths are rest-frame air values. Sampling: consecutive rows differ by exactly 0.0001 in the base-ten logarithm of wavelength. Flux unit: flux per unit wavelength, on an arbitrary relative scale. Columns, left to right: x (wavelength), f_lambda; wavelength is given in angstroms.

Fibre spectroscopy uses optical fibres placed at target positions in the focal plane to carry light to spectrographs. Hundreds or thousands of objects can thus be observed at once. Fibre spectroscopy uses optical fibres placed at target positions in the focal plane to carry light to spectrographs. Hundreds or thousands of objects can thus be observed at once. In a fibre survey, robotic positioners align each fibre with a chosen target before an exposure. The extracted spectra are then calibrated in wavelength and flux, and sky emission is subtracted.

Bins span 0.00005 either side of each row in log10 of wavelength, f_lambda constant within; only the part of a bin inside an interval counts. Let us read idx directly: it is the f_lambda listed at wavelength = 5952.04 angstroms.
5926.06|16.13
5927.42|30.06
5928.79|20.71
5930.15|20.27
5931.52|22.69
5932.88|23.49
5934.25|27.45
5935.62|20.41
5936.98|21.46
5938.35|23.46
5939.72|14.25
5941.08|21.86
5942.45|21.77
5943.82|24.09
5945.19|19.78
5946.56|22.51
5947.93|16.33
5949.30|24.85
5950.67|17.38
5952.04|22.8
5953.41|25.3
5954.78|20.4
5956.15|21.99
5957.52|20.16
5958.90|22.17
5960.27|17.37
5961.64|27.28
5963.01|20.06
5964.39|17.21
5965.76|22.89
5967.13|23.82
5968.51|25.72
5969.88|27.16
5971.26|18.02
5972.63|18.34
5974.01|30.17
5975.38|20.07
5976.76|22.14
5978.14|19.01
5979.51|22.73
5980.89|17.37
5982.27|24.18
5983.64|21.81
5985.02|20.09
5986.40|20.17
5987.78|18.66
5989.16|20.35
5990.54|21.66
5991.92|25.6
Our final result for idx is 22.8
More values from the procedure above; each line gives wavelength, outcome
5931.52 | 22.69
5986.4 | 20.17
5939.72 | 14.25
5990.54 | 21.66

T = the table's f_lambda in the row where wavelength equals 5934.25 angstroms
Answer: 27.45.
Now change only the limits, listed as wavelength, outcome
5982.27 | 24.18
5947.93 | 16.33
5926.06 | 16.13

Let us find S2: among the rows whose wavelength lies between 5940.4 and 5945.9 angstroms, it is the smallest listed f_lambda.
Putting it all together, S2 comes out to 19.78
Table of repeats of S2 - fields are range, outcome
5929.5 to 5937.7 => 20.27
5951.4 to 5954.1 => 22.8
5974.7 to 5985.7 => 17.37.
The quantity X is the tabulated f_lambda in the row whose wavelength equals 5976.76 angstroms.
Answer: 22.14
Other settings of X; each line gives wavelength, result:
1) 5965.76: 22.89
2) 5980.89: 17.37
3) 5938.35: 23.46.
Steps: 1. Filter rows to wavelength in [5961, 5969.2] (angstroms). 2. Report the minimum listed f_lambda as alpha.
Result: 17.21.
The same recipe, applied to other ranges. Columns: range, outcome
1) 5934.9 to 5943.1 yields 14.25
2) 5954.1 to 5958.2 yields 20.16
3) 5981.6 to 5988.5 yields 18.66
